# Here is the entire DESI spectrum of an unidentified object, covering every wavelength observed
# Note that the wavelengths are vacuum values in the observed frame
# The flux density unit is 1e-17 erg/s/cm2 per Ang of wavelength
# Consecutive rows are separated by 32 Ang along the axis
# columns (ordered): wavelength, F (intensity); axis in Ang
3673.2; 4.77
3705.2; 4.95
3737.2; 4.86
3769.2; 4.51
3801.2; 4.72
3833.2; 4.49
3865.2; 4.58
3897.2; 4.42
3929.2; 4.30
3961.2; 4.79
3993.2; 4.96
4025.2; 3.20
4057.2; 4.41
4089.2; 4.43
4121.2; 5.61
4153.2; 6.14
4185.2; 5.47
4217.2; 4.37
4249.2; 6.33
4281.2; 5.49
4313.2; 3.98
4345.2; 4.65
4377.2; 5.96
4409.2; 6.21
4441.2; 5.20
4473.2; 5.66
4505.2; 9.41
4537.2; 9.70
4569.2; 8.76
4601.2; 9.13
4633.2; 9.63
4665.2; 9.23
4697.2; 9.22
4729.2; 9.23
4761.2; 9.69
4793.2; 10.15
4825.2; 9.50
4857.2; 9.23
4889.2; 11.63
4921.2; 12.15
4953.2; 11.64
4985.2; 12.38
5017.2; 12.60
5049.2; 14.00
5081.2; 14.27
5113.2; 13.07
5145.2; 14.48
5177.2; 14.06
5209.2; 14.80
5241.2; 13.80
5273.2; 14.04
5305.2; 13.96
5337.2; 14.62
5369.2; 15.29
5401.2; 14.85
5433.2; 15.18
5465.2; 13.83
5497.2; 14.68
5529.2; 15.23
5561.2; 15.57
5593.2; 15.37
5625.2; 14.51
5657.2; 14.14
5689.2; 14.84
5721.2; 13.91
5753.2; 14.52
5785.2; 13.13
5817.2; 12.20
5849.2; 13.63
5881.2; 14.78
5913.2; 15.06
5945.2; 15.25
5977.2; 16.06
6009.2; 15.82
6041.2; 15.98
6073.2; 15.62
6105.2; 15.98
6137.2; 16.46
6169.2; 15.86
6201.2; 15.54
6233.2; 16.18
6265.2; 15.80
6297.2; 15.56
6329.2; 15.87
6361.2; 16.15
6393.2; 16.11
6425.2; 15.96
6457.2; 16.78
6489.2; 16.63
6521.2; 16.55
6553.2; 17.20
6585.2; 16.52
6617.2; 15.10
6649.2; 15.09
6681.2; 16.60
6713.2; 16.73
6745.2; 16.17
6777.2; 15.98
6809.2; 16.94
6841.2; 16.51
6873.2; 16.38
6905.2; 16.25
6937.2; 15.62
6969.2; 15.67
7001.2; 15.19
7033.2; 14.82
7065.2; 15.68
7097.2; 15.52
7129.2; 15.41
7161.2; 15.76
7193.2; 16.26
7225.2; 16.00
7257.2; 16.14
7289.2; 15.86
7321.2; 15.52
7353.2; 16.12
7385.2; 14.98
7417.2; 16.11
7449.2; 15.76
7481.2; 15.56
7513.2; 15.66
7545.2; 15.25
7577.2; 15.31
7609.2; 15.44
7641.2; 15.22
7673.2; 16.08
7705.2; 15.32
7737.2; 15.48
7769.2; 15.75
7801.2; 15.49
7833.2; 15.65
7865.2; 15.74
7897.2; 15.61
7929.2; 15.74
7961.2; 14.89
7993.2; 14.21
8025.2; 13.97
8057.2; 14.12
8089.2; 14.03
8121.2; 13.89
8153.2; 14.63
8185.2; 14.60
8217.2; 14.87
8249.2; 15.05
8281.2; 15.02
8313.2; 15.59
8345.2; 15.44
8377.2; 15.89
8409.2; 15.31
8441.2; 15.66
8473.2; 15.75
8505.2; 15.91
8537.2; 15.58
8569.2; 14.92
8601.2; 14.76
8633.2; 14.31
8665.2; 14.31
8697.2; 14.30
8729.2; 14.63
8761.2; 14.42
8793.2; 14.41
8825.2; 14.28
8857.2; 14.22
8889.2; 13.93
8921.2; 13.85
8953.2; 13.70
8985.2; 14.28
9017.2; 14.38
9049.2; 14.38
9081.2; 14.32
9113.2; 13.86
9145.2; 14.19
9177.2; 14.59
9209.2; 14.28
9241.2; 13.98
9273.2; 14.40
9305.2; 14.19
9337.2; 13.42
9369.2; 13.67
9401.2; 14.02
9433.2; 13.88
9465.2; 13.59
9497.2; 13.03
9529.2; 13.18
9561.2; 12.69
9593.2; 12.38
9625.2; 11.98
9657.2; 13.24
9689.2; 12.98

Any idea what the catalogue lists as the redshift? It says 0.13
